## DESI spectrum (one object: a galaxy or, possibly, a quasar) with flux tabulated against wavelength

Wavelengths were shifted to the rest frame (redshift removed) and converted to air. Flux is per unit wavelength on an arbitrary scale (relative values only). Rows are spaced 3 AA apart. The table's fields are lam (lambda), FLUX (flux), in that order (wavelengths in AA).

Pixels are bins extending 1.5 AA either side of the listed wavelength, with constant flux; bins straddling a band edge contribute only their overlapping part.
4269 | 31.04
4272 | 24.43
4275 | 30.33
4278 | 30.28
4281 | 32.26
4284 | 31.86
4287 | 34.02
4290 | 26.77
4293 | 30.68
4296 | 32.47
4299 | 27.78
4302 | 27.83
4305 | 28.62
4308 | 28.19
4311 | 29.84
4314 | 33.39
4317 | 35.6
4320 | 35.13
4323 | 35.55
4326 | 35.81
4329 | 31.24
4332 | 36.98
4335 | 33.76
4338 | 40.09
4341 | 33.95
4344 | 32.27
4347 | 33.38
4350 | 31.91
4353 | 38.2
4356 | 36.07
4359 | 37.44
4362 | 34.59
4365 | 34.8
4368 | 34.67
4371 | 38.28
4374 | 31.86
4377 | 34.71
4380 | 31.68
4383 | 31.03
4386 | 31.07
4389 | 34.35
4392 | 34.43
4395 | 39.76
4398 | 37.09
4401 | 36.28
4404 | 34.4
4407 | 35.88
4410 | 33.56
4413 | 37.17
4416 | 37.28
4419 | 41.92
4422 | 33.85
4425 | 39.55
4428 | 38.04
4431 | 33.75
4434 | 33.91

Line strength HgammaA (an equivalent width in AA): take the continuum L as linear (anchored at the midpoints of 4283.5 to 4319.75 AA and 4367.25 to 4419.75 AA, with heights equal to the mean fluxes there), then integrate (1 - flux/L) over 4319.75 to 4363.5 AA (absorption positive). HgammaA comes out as -3.3 AA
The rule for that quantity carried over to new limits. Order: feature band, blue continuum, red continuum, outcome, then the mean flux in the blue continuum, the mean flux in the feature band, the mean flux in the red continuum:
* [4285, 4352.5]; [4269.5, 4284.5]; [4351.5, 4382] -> -0.6 AA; 29.8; 32.6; 35.2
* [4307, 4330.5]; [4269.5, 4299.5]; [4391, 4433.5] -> -0.9 AA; 30.2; 33.2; 36.6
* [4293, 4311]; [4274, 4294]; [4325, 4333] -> 1.7 AA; 30.9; 29.2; 34.5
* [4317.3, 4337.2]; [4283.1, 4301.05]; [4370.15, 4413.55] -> -1.9 AA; 30.5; 35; 34.7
